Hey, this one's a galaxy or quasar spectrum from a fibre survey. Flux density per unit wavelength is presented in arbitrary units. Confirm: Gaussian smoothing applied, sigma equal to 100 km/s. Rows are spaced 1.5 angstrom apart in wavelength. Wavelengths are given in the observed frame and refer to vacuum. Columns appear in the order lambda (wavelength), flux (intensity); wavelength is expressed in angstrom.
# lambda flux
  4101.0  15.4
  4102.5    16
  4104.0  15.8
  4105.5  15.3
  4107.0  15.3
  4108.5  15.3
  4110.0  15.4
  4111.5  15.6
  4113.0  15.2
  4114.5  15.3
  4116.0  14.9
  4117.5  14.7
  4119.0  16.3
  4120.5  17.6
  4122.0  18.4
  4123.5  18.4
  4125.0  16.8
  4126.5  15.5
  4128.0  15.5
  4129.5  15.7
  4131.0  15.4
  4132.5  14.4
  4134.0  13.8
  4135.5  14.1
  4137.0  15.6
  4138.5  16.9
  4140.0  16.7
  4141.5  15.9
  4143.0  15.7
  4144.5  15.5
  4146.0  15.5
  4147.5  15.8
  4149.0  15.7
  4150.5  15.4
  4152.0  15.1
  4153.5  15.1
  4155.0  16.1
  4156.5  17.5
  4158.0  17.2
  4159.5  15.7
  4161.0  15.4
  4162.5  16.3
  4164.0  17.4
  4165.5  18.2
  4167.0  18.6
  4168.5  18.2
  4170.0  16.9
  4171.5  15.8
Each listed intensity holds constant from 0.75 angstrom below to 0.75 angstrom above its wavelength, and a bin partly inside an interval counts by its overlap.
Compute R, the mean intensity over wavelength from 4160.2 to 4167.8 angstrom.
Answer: 17.2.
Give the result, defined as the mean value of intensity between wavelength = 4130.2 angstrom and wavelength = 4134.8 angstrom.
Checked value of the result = 14.5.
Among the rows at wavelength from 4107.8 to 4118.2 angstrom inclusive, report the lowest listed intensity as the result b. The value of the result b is 14.7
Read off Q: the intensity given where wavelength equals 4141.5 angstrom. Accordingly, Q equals 15.9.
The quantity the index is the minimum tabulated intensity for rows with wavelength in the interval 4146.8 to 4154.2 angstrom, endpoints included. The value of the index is 15.1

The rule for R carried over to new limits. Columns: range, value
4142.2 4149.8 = 15.6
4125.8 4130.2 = 15.6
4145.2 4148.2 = 15.6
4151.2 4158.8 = 16.2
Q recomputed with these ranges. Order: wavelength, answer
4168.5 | 18.2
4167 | 18.6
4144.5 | 15.5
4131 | 15.4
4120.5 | 17.6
